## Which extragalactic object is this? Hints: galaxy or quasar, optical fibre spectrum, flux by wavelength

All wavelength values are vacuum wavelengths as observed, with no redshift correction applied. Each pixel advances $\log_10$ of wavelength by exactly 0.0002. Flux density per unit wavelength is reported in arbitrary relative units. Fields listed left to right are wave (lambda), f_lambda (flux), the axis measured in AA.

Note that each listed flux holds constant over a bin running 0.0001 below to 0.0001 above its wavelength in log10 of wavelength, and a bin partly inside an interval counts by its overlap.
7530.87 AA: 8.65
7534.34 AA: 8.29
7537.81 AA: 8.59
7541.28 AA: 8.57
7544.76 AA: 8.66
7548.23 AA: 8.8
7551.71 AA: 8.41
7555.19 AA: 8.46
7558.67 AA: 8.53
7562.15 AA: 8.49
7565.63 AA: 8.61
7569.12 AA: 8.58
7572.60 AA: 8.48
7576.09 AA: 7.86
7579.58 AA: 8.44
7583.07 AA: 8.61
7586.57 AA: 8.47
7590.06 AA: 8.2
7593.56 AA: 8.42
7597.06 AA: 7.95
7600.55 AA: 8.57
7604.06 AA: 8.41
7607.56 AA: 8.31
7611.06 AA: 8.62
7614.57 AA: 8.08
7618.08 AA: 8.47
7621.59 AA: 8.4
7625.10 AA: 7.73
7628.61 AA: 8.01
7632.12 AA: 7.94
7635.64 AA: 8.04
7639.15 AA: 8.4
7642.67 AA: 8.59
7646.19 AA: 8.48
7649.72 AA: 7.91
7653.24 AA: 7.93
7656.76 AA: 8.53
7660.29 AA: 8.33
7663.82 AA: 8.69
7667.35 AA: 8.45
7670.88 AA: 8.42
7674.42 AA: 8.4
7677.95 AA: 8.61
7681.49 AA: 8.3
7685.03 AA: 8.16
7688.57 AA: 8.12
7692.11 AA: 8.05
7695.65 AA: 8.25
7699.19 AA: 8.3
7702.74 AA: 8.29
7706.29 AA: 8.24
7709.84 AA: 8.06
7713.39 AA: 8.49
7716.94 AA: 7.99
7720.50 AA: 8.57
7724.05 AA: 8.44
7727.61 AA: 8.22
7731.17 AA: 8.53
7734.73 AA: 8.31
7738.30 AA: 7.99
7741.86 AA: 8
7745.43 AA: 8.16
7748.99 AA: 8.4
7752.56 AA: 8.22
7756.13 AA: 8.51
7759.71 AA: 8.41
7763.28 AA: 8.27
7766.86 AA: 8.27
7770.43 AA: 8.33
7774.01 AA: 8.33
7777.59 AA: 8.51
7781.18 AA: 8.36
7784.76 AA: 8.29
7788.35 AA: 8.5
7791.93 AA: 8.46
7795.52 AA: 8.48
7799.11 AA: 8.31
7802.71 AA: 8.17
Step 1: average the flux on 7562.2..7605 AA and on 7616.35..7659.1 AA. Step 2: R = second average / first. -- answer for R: 1.0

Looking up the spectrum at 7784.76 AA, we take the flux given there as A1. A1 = 8.29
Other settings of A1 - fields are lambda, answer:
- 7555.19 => 8.46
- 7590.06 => 8.2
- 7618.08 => 8.47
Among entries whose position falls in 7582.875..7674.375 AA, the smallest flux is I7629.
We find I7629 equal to 7.73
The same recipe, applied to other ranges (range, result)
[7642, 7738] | 7.91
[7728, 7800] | 7.99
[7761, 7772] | 8.27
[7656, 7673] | 8.33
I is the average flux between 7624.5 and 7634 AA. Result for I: 7.92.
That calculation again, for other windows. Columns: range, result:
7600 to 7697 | 8.29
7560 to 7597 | 8.4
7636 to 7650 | 8.36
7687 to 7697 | 8.14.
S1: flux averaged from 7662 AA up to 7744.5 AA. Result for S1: 8.3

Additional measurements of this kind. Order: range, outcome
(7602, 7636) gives 8.21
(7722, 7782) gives 8.31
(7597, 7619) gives 8.37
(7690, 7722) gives 8.25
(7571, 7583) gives 8.31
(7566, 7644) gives 8.3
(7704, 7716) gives 8.25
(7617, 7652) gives 8.19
